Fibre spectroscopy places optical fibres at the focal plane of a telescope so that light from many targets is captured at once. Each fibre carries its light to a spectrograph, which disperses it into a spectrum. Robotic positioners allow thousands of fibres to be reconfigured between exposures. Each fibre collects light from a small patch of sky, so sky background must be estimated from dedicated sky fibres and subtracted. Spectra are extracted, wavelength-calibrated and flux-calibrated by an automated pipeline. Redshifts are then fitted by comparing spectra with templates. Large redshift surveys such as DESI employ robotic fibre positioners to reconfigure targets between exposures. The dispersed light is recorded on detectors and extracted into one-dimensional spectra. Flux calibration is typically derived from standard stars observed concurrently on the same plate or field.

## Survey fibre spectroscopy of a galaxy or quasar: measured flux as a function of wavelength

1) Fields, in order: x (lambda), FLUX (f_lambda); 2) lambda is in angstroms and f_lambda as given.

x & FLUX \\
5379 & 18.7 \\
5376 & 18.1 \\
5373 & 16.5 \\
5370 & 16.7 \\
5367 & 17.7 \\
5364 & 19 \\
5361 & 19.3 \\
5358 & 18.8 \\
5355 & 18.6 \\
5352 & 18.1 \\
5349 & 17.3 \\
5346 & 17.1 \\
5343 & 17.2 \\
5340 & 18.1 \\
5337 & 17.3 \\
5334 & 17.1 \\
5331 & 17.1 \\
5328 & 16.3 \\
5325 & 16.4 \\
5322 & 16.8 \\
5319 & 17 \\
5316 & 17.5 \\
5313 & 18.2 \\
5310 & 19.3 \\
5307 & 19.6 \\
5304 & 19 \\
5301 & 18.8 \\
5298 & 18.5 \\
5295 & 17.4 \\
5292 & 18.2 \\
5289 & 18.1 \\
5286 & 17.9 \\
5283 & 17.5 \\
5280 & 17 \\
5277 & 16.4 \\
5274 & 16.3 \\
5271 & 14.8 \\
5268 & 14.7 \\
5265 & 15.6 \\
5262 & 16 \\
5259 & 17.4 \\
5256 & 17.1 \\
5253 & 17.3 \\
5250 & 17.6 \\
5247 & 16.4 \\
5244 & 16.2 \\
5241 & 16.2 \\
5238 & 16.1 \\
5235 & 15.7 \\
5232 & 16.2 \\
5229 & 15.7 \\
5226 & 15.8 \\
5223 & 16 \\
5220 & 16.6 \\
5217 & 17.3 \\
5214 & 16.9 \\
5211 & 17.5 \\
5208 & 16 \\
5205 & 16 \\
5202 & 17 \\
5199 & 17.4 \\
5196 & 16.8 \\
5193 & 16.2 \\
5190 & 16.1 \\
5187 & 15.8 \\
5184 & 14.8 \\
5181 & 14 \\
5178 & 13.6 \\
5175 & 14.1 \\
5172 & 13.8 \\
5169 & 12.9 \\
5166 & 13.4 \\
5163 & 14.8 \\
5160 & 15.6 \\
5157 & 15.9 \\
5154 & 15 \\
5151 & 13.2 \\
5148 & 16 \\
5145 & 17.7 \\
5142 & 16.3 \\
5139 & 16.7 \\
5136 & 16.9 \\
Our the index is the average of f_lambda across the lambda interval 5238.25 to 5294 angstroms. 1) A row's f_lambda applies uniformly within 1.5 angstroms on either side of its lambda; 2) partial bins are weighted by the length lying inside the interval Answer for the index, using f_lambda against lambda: 16.7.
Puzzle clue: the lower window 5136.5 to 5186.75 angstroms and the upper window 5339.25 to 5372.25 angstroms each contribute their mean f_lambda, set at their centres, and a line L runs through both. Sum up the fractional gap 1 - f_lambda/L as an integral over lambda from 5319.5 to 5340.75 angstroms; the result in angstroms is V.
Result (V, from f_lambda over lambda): 0.7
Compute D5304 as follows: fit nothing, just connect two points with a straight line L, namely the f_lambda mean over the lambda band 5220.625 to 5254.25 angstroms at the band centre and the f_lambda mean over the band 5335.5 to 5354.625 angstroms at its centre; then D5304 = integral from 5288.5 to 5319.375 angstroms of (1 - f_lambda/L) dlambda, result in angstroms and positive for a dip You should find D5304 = -2.3 angstroms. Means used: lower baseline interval 16.3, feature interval 18.4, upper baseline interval 17.6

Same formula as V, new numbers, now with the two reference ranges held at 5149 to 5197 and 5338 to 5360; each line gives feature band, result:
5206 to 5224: -1.42 angstroms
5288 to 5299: -0.73 angstroms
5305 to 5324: -0.85 angstroms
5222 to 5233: -0.13 angstroms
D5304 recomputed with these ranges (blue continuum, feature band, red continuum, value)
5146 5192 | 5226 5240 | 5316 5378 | -0.2 angstroms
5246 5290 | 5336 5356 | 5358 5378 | 0.0 angstroms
